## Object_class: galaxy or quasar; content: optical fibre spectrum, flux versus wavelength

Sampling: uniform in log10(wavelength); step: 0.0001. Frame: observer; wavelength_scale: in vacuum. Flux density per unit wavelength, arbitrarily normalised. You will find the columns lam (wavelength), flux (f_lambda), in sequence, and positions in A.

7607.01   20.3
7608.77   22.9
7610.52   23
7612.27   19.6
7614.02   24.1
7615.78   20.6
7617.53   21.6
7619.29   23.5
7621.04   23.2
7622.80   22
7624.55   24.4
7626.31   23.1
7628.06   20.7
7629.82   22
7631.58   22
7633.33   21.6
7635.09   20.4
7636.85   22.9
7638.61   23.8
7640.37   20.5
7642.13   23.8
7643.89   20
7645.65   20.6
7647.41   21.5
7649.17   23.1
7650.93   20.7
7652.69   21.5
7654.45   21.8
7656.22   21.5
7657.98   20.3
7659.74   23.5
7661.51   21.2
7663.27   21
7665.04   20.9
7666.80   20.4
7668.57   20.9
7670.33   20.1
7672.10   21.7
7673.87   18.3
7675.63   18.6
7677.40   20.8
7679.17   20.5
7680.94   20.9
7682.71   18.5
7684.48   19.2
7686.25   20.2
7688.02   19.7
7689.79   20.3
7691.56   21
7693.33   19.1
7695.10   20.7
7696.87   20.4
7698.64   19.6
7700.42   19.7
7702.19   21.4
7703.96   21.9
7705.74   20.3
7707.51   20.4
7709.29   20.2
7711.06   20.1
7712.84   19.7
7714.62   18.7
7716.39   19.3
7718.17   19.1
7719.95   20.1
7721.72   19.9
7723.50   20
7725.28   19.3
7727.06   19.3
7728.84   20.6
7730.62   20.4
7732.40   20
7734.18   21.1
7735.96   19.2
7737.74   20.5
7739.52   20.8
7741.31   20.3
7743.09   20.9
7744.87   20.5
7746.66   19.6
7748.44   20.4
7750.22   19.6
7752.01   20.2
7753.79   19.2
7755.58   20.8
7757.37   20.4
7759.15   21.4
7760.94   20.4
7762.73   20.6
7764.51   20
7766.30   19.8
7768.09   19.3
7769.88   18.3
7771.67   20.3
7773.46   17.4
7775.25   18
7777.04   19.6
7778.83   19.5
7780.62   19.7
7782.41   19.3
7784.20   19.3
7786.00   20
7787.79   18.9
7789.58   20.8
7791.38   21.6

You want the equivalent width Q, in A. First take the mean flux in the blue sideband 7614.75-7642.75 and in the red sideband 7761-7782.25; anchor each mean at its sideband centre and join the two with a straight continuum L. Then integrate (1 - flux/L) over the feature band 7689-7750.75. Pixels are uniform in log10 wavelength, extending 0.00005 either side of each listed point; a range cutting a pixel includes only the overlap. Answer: 0.8 A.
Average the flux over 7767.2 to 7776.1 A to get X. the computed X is 18.7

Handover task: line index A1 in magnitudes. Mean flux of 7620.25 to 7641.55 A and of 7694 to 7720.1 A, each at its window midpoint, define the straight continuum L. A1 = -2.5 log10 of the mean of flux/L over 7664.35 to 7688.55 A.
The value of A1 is 0.05 mag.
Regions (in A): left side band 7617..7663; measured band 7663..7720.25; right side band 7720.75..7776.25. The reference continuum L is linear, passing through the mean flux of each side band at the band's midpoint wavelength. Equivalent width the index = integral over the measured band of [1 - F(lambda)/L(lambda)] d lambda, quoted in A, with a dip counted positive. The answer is 2.5 A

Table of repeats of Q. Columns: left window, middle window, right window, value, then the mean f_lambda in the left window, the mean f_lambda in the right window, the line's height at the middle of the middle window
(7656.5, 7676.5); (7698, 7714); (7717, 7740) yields -0.09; 20.7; 20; 20.2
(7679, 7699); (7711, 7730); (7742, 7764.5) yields 0.50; 20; 20.3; 20.2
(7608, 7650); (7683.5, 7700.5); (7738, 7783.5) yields 0.84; 22.1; 19.9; 21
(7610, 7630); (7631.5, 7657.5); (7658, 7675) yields -0.18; 22.3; 20.8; 21.5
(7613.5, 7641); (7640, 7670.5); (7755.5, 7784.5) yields 0.58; 22.3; 19.6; 21.7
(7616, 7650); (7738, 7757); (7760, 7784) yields -0.35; 22.1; 19.4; 19.9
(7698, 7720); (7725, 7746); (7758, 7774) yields -0.36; 20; 19.8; 19.9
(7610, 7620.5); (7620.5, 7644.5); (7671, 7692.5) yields -0.73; 22.1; 20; 21.5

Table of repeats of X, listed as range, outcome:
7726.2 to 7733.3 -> 20.1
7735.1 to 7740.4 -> 20.2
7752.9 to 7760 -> 20.4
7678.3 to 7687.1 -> 19.8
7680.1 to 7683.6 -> 19.7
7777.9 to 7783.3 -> 19.5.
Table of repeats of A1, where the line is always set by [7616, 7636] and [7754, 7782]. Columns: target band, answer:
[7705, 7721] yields 0.05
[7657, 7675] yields 0.03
